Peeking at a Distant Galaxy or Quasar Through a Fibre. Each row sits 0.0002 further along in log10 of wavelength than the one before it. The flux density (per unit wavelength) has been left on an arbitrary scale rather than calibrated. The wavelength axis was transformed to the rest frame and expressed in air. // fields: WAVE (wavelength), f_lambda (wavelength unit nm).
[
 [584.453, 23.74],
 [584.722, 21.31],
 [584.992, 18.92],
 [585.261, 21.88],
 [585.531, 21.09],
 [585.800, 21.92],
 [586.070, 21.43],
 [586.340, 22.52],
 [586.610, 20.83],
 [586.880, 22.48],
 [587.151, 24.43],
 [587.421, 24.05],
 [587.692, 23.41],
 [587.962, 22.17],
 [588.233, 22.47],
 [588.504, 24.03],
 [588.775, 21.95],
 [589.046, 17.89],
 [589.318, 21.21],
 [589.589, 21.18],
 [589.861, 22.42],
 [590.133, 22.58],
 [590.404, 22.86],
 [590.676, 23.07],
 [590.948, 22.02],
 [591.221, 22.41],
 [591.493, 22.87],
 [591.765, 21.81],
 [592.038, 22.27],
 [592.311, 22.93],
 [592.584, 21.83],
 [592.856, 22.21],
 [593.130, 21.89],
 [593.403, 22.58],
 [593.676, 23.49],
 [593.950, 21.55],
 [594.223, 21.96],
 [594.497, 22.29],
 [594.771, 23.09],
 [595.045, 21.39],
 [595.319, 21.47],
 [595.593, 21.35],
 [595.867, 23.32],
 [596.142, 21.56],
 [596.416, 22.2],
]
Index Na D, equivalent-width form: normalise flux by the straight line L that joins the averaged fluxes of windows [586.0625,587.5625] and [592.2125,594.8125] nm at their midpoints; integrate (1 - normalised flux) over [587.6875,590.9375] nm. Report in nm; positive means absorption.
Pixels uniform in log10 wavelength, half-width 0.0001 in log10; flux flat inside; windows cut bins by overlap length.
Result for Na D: 0.08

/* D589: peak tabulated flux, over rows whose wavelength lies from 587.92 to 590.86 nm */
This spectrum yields 24.03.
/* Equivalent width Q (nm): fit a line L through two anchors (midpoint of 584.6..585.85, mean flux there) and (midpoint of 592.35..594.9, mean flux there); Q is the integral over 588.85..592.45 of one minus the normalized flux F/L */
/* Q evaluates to -0.018 nm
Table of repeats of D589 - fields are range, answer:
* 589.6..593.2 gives 23.07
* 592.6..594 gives 23.49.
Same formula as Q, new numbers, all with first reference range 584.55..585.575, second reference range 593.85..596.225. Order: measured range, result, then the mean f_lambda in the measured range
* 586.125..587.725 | -0.133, 22.8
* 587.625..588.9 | -0.093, 22.8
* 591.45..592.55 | -0.036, 22.4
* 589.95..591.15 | -0.062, 22.6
